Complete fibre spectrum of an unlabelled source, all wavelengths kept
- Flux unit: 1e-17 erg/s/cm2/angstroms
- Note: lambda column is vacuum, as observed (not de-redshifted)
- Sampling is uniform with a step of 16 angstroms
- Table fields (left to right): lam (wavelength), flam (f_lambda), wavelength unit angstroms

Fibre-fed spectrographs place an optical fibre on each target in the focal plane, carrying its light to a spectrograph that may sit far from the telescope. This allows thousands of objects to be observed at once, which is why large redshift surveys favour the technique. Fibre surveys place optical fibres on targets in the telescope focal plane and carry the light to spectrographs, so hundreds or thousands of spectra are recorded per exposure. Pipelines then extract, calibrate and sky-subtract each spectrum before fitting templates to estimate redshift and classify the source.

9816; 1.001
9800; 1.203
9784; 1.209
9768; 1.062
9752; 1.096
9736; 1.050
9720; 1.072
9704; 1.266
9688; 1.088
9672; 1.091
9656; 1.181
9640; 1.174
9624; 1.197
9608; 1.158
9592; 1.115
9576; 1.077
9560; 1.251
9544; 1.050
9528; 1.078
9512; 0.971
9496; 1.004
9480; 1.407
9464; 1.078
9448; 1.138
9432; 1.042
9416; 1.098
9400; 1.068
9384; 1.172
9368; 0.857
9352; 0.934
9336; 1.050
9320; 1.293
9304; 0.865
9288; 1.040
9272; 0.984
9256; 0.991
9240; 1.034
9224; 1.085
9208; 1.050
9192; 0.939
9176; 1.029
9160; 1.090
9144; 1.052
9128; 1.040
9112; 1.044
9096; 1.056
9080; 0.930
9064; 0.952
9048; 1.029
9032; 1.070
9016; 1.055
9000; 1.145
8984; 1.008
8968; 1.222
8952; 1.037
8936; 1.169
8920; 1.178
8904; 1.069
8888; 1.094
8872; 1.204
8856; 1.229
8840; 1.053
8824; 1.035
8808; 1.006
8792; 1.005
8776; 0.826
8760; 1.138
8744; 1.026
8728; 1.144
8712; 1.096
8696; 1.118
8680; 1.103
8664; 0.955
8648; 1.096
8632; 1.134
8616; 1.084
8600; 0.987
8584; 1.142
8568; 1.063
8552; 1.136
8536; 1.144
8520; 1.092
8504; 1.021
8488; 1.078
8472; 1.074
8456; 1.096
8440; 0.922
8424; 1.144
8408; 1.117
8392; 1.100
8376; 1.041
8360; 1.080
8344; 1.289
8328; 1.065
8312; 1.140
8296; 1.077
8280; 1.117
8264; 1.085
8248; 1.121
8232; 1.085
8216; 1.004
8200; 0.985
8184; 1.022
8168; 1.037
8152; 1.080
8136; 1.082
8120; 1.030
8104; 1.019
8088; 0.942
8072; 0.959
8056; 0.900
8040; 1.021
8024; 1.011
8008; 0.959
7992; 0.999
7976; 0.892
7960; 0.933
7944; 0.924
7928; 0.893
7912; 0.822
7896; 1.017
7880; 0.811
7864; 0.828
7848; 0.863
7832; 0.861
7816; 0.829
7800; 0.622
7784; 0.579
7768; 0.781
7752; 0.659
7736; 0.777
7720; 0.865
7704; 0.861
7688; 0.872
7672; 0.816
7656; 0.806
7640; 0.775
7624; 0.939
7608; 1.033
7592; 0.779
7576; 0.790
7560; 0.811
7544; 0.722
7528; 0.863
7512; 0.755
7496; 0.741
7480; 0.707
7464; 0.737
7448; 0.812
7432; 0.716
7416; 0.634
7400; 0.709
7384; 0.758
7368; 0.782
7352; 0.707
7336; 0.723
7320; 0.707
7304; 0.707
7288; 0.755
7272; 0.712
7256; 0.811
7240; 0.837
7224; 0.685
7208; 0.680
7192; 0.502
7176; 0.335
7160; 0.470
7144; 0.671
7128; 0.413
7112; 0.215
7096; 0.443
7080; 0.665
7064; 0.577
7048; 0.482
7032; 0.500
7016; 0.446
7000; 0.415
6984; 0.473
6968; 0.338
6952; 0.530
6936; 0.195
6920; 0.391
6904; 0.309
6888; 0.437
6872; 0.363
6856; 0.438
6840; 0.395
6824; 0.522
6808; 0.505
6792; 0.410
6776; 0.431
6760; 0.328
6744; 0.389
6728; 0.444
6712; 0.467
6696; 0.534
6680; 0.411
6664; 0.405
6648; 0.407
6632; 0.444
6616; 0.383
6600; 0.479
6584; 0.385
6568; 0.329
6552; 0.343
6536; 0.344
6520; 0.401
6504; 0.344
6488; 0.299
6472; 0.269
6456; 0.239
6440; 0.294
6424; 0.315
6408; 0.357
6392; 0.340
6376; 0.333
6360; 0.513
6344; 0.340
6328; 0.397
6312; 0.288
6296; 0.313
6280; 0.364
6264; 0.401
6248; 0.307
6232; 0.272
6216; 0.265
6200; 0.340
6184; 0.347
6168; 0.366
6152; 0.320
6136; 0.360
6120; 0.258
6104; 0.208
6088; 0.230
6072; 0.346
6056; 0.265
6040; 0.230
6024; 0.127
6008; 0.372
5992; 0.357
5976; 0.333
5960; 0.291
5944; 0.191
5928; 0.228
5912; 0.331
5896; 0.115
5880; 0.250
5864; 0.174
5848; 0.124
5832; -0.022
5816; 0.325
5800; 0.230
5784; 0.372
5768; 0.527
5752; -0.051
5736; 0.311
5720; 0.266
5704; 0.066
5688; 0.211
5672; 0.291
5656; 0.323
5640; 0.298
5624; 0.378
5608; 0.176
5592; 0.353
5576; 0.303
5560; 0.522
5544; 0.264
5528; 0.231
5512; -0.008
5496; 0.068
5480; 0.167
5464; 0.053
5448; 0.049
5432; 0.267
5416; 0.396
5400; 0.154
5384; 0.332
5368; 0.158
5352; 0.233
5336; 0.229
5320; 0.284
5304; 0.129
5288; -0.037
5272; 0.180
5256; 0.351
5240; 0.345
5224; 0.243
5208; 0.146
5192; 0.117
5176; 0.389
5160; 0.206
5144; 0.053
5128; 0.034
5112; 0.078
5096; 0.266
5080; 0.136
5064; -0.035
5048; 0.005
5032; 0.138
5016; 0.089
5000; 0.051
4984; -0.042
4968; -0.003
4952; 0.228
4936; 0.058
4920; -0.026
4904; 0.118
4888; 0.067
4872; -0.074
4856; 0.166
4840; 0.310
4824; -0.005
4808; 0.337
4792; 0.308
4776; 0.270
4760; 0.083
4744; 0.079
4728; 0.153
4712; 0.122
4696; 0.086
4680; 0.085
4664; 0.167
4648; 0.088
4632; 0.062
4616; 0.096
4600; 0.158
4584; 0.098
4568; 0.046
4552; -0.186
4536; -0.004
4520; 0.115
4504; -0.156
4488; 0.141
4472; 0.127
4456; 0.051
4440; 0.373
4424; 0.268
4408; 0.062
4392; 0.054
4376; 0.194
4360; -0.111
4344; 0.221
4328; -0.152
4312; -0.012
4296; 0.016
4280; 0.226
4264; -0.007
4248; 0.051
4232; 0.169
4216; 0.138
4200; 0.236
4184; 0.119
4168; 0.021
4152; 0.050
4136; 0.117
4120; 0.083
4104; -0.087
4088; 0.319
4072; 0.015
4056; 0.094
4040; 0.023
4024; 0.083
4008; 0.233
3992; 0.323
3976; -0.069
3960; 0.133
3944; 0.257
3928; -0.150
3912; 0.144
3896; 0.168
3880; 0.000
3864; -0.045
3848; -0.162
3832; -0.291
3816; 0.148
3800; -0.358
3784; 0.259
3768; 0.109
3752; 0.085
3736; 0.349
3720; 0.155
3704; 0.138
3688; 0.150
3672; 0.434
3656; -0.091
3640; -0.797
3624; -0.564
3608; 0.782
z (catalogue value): 0.807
